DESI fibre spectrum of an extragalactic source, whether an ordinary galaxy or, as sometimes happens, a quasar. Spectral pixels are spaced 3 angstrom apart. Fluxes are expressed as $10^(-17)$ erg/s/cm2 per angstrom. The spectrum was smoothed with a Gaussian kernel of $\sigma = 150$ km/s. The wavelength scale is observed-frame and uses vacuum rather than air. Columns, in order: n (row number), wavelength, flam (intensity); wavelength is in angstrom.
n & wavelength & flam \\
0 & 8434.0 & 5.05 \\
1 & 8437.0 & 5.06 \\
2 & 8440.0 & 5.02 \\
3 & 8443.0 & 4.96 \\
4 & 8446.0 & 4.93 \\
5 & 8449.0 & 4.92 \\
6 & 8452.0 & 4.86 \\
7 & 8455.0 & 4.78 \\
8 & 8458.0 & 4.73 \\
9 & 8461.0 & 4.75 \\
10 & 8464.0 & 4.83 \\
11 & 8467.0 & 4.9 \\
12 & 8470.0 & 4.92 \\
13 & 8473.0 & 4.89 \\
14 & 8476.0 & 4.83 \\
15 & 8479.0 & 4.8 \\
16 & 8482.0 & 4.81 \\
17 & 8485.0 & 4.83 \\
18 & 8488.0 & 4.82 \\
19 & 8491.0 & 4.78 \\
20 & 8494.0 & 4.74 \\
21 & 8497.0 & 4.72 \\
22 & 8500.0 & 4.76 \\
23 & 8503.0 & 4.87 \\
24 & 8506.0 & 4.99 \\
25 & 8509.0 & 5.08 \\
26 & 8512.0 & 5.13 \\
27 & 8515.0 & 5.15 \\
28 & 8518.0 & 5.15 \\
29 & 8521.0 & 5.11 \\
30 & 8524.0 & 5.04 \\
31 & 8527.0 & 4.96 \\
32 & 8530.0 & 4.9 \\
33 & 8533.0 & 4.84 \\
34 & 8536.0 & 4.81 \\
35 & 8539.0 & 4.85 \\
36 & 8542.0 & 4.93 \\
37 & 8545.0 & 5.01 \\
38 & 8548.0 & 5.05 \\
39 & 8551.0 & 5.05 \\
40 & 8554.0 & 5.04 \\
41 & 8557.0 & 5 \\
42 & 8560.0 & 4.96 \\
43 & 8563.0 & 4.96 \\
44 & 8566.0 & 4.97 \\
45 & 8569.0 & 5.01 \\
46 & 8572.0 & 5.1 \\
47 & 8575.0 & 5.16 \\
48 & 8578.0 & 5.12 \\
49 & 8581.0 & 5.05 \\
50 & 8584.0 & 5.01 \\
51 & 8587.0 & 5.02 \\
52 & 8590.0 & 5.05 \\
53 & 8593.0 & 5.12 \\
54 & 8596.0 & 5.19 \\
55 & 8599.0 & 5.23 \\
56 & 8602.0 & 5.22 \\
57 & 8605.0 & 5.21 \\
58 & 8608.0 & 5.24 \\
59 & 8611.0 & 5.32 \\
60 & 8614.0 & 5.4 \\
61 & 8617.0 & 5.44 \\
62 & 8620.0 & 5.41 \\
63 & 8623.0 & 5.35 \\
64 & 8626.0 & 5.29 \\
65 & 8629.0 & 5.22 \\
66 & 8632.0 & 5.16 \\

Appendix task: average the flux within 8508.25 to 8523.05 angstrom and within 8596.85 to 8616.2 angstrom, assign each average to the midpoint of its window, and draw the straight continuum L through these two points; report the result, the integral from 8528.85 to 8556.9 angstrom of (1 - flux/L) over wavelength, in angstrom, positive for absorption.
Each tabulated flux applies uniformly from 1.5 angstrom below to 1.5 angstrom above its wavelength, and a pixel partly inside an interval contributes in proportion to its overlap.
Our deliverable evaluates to 1.2 angstrom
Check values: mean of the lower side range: 5.12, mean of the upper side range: 5.27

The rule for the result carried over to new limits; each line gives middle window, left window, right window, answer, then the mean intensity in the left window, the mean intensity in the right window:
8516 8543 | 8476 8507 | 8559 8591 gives -0.2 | 4.81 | 5.04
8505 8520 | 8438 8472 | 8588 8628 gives -0.2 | 4.88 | 5.26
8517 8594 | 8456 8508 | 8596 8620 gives 1.3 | 4.82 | 5.3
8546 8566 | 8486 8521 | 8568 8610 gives 0.2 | 4.93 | 5.13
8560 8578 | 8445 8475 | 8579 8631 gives 0.3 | 4.85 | 5.22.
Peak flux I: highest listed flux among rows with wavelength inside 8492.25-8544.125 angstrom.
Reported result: 5.15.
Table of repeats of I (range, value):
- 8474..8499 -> 4.83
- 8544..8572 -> 5.1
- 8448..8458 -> 4.92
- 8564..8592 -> 5.16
